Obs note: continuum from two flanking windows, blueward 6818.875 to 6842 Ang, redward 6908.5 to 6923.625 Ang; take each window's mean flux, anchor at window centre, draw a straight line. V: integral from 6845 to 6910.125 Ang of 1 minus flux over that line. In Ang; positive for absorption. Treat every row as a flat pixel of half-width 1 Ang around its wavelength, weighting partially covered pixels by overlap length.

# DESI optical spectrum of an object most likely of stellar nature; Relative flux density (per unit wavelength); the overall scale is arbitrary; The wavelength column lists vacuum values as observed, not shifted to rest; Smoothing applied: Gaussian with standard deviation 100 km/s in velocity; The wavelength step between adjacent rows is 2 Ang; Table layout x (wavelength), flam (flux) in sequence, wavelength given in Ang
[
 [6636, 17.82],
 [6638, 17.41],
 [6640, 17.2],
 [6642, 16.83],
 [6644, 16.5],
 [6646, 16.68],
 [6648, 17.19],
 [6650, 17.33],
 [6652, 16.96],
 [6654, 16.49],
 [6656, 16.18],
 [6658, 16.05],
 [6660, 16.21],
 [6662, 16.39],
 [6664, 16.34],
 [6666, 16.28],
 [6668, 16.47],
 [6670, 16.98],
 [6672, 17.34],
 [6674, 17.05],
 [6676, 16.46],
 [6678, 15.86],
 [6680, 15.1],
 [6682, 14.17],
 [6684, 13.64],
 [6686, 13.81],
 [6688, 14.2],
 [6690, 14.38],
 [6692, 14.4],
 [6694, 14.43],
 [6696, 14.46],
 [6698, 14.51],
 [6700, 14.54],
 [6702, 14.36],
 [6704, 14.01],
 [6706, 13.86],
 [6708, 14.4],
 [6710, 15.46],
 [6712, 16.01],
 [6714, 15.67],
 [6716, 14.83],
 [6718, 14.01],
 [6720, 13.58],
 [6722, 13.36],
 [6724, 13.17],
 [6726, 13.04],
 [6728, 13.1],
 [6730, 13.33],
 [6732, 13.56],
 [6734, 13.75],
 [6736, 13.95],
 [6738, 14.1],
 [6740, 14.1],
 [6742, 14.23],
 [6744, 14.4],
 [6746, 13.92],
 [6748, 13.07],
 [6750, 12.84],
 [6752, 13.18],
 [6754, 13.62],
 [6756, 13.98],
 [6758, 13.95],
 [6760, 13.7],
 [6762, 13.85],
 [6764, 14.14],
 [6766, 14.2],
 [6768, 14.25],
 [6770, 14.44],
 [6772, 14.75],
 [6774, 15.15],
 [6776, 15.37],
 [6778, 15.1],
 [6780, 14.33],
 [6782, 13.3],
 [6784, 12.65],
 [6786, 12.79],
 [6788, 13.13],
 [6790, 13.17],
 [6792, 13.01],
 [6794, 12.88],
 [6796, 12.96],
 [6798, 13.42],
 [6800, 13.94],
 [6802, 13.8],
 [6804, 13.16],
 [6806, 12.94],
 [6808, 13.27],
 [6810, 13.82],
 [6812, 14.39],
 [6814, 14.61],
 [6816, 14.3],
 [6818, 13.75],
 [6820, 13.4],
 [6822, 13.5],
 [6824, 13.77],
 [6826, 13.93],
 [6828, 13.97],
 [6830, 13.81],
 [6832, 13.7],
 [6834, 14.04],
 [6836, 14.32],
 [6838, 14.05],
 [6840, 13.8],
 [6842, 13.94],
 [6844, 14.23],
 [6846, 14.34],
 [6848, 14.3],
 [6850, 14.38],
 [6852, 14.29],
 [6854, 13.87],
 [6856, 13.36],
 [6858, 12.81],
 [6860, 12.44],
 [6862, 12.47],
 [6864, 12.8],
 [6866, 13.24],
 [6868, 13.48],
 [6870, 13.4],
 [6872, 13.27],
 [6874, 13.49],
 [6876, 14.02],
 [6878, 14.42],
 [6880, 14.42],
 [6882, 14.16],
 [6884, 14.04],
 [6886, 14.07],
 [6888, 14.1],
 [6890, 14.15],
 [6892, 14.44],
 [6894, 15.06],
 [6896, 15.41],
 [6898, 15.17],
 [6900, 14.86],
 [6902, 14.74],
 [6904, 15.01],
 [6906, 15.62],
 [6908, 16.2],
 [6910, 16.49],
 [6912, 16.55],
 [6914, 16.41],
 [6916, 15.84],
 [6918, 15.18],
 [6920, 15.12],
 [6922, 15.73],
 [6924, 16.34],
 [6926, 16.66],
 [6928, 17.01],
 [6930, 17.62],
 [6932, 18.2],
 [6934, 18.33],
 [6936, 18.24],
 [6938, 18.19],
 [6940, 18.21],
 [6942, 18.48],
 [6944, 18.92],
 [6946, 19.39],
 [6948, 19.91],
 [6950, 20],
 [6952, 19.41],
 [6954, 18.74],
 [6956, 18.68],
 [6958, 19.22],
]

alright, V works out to 3.6 Ang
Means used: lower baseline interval 13.8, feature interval 14.2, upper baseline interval 15.9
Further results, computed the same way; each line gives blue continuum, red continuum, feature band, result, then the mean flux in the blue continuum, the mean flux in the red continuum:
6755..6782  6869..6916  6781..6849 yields 4.0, 14.4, 14.8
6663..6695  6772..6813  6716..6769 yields 2.6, 15.4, 13.7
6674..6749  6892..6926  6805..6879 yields 7.0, 14.3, 15.6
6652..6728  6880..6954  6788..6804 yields 2.5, 15.1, 16.5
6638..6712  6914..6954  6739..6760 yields 3.3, 15.7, 17.7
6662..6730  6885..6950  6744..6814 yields 7.7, 14.8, 16.5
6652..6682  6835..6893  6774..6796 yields 1.8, 16.3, 13.8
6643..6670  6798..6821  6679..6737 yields 5.3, 16.6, 13.7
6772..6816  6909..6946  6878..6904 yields 2.6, 13.7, 17.1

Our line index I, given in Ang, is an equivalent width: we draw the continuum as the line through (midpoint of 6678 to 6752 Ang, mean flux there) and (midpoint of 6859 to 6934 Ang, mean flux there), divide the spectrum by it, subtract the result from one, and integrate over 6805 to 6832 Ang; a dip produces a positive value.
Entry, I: 1.5 Ang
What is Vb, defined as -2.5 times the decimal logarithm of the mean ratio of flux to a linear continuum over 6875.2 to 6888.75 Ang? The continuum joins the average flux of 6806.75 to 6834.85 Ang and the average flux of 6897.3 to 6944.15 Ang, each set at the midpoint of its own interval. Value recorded 0.099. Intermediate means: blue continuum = 13.9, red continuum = 16.6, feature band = 14.2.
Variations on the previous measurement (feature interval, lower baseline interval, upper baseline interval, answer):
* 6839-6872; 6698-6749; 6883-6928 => 0.11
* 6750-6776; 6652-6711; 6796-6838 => 0.02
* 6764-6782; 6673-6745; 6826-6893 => -0.03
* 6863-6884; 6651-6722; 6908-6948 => 0.22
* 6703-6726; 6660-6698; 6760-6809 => 0.04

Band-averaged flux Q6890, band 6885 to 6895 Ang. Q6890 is 14.4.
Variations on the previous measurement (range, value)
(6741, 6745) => 14.3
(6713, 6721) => 14.5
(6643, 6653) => 16.9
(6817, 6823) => 13.5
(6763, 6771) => 14.3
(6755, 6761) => 13.9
